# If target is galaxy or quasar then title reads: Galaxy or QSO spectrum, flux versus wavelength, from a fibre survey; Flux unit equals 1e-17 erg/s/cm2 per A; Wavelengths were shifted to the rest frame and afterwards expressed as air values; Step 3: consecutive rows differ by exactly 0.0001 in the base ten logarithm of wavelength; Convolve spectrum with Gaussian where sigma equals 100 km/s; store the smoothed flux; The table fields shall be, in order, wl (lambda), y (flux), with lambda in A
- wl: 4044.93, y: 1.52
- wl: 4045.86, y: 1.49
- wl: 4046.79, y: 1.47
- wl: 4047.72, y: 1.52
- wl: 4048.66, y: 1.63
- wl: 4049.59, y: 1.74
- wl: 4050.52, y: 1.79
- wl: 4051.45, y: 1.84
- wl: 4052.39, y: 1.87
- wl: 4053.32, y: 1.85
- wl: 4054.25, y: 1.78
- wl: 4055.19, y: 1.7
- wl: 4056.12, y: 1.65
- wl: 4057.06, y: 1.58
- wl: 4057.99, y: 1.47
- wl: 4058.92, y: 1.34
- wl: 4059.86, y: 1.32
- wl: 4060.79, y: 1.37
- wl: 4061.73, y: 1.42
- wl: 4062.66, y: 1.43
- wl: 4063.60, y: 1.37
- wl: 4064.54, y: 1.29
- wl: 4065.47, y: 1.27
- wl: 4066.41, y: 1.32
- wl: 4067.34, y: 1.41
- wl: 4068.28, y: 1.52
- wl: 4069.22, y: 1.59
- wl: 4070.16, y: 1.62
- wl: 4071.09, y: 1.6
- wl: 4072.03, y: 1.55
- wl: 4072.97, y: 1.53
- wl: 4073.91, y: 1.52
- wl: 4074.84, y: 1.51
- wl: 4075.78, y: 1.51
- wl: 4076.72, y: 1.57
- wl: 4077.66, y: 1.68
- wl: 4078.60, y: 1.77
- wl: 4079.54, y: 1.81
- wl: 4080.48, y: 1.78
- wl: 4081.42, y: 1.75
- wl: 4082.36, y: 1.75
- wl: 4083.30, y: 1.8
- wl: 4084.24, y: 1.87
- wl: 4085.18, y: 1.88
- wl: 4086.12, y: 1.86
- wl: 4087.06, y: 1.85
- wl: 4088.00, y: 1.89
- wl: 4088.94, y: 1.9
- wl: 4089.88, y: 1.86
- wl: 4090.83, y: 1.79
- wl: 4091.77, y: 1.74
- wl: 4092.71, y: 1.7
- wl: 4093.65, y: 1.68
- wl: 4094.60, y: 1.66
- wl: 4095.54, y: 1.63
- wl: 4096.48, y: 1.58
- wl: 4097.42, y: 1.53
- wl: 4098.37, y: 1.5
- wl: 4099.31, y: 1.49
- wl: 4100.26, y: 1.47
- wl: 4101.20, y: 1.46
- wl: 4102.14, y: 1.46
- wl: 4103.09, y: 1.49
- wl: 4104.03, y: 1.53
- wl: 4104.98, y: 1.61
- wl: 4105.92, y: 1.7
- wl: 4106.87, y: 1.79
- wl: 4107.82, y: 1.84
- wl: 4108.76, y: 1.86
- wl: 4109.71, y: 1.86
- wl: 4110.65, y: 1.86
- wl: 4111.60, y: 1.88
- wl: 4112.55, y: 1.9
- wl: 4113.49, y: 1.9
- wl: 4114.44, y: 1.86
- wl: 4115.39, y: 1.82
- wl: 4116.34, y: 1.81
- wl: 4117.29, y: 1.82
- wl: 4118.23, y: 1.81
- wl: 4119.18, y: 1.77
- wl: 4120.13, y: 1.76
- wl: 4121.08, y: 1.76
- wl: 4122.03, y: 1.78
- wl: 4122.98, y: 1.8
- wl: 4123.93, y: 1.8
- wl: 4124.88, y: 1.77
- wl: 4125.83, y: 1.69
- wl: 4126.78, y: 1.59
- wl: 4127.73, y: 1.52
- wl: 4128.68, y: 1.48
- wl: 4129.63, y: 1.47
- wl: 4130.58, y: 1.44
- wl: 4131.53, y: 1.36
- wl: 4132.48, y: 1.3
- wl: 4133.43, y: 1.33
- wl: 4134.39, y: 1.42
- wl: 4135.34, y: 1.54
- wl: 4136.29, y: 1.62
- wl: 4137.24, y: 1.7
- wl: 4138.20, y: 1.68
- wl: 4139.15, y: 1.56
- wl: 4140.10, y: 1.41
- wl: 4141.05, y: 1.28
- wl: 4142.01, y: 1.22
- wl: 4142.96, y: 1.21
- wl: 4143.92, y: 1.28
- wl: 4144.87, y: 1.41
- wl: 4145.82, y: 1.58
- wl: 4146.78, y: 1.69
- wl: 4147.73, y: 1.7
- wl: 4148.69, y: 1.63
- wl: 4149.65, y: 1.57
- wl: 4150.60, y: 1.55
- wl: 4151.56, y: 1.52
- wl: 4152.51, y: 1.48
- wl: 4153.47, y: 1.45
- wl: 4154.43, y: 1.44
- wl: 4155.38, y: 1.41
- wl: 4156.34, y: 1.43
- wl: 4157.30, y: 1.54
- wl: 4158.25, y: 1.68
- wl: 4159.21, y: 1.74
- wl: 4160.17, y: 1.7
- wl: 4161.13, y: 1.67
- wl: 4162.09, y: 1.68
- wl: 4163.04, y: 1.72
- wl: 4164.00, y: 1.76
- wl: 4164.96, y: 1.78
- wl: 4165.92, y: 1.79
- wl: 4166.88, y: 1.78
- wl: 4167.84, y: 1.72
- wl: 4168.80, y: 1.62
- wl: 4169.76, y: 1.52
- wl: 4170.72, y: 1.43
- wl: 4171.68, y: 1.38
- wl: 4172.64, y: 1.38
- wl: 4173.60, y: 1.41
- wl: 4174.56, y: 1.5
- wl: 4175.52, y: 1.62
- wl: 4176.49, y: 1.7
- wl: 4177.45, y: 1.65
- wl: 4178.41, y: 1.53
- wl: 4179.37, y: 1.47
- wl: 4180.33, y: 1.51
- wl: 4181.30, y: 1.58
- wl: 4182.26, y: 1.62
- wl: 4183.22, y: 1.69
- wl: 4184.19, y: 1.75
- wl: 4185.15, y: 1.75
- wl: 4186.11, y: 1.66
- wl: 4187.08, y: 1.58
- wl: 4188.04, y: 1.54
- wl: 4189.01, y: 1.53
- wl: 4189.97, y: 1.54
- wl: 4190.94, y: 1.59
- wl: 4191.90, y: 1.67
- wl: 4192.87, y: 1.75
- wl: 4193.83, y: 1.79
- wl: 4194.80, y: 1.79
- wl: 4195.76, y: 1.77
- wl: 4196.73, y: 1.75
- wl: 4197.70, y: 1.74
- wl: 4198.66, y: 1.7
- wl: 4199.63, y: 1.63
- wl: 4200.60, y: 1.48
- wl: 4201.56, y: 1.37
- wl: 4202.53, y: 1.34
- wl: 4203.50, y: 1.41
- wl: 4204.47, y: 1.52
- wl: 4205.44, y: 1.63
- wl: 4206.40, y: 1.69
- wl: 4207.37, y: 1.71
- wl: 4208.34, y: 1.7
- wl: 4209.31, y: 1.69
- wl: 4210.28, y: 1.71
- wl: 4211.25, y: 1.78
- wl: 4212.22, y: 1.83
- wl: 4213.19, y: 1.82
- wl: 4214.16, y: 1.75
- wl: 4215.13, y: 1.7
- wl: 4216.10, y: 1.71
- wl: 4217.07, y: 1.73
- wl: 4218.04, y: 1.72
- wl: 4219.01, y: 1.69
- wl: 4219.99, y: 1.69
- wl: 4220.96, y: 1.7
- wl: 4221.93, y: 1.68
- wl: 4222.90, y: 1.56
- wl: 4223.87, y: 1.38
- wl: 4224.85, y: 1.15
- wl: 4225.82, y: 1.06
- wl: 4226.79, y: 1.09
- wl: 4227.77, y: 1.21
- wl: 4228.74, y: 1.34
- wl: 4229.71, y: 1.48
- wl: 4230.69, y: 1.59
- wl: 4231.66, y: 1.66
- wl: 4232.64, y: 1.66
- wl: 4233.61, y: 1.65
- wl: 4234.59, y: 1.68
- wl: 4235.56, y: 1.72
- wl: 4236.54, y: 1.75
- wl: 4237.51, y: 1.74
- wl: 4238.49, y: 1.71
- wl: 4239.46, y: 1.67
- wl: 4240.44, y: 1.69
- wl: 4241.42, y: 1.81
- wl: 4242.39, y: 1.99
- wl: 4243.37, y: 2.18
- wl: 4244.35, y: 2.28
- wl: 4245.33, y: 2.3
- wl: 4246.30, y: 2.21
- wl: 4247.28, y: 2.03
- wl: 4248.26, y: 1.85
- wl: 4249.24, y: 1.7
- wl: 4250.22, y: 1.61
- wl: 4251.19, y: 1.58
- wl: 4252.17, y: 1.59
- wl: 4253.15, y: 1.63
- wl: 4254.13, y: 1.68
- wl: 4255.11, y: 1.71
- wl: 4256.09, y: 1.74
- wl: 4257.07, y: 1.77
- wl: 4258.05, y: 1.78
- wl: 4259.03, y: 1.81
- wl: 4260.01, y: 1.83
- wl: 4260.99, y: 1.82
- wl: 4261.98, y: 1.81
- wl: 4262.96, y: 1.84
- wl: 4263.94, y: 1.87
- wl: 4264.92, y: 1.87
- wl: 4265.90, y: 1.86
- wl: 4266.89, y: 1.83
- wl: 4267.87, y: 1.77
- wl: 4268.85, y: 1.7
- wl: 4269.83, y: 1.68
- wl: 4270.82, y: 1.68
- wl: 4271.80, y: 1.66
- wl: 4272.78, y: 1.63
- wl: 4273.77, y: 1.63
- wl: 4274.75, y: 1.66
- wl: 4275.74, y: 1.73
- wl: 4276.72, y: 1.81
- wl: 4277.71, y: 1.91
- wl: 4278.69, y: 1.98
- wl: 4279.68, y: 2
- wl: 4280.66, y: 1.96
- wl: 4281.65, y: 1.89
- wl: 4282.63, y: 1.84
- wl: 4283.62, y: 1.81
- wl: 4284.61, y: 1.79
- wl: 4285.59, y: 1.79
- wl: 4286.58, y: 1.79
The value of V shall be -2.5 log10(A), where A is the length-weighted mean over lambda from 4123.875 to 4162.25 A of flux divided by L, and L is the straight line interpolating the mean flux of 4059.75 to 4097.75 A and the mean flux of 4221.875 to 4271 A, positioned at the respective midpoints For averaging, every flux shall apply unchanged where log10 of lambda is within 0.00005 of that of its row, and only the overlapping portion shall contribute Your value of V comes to 0.09 mag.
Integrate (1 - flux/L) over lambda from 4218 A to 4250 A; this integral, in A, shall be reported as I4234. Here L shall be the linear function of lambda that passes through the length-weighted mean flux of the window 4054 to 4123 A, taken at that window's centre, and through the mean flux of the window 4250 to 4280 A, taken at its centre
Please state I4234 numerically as 1.01 A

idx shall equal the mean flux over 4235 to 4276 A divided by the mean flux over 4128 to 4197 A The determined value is 1.1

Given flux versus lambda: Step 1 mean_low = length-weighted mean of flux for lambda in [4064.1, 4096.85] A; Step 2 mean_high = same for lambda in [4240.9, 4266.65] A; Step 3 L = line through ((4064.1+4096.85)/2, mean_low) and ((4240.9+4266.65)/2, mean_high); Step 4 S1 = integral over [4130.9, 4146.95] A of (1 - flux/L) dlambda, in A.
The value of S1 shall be 2.6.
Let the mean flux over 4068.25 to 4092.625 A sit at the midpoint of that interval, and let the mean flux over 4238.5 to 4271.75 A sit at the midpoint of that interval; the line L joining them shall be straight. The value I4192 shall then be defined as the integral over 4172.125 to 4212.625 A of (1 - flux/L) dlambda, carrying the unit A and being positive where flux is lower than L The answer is 3.7 A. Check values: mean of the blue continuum 1.71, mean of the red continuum 1.82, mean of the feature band 1.62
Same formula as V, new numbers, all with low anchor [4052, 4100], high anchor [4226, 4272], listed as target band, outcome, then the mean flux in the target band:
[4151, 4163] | 0.074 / 1.57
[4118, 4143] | 0.066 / 1.56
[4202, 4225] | 0.048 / 1.64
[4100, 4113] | -0.035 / 1.7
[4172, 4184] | 0.091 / 1.56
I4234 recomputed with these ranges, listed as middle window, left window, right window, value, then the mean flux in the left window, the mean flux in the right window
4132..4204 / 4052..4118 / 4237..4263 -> 7.09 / 1.65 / 1.83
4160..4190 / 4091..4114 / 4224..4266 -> 1.50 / 1.67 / 1.72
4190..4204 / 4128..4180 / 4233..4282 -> 0.19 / 1.54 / 1.81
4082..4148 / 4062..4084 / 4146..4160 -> -3.68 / 1.57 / 1.56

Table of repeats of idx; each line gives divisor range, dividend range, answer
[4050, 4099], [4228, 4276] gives 1.08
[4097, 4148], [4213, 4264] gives 1.06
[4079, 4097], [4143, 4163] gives 0.87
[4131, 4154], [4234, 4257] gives 1.23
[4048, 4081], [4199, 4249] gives 1.06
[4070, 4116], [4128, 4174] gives 0.90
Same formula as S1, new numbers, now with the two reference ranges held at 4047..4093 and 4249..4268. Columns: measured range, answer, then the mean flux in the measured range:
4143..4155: 1.2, 1.51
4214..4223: 0.2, 1.7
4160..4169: -0.2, 1.73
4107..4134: -0.7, 1.71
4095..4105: 0.8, 1.52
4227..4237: 1.0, 1.56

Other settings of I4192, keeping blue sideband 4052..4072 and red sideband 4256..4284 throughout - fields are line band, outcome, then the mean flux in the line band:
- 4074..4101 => -2.71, 1.7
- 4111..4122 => -1.64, 1.82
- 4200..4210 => 0.89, 1.56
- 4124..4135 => 0.72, 1.5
